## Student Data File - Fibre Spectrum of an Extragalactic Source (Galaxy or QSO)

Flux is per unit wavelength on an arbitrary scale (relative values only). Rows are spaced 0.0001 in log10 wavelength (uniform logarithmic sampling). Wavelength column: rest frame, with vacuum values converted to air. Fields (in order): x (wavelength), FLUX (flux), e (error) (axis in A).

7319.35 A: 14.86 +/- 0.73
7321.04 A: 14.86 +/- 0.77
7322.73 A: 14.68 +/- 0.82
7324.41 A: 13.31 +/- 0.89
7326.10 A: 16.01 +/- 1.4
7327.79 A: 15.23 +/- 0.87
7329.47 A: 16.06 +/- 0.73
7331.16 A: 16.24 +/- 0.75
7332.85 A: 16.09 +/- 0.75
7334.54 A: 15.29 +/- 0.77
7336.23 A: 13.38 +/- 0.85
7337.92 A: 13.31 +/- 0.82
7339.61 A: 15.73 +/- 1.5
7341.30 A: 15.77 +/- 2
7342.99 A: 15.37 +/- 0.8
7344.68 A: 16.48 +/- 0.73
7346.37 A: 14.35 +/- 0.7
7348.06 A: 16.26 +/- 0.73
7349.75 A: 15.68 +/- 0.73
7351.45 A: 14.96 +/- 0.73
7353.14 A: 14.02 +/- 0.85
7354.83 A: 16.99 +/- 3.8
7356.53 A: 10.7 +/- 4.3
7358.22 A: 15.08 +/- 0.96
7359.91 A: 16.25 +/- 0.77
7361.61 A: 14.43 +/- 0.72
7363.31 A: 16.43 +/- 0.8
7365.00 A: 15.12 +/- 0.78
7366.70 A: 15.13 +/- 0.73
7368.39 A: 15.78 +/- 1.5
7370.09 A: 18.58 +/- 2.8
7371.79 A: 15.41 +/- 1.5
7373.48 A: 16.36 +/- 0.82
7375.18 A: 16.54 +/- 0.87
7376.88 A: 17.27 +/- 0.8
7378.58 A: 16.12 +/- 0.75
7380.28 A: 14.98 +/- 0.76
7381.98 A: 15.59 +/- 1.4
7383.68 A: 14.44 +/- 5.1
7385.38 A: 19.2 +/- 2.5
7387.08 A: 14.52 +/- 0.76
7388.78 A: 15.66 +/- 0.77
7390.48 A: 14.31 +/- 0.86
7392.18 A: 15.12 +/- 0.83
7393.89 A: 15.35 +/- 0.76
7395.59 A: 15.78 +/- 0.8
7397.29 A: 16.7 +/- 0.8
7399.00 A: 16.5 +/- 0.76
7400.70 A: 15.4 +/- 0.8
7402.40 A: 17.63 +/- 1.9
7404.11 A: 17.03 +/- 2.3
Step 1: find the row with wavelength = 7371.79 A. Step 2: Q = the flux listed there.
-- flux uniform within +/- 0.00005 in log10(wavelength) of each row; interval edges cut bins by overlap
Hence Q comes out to 15.41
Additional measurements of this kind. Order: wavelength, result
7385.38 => 19.2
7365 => 15.12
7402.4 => 17.63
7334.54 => 15.29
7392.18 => 15.12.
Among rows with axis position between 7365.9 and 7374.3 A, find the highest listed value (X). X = 18.58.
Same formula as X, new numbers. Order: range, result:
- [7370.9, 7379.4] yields 17.27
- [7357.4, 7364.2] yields 16.43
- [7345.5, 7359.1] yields 16.99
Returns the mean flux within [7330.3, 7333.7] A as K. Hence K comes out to 16.1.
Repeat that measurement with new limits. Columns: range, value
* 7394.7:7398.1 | 16.3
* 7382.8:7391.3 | 15.6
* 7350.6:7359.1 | 14.4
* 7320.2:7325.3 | 14.3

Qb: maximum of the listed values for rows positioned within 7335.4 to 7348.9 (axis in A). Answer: 16.48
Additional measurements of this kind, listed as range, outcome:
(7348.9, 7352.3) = 15.68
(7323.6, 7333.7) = 16.24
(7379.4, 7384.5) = 15.59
